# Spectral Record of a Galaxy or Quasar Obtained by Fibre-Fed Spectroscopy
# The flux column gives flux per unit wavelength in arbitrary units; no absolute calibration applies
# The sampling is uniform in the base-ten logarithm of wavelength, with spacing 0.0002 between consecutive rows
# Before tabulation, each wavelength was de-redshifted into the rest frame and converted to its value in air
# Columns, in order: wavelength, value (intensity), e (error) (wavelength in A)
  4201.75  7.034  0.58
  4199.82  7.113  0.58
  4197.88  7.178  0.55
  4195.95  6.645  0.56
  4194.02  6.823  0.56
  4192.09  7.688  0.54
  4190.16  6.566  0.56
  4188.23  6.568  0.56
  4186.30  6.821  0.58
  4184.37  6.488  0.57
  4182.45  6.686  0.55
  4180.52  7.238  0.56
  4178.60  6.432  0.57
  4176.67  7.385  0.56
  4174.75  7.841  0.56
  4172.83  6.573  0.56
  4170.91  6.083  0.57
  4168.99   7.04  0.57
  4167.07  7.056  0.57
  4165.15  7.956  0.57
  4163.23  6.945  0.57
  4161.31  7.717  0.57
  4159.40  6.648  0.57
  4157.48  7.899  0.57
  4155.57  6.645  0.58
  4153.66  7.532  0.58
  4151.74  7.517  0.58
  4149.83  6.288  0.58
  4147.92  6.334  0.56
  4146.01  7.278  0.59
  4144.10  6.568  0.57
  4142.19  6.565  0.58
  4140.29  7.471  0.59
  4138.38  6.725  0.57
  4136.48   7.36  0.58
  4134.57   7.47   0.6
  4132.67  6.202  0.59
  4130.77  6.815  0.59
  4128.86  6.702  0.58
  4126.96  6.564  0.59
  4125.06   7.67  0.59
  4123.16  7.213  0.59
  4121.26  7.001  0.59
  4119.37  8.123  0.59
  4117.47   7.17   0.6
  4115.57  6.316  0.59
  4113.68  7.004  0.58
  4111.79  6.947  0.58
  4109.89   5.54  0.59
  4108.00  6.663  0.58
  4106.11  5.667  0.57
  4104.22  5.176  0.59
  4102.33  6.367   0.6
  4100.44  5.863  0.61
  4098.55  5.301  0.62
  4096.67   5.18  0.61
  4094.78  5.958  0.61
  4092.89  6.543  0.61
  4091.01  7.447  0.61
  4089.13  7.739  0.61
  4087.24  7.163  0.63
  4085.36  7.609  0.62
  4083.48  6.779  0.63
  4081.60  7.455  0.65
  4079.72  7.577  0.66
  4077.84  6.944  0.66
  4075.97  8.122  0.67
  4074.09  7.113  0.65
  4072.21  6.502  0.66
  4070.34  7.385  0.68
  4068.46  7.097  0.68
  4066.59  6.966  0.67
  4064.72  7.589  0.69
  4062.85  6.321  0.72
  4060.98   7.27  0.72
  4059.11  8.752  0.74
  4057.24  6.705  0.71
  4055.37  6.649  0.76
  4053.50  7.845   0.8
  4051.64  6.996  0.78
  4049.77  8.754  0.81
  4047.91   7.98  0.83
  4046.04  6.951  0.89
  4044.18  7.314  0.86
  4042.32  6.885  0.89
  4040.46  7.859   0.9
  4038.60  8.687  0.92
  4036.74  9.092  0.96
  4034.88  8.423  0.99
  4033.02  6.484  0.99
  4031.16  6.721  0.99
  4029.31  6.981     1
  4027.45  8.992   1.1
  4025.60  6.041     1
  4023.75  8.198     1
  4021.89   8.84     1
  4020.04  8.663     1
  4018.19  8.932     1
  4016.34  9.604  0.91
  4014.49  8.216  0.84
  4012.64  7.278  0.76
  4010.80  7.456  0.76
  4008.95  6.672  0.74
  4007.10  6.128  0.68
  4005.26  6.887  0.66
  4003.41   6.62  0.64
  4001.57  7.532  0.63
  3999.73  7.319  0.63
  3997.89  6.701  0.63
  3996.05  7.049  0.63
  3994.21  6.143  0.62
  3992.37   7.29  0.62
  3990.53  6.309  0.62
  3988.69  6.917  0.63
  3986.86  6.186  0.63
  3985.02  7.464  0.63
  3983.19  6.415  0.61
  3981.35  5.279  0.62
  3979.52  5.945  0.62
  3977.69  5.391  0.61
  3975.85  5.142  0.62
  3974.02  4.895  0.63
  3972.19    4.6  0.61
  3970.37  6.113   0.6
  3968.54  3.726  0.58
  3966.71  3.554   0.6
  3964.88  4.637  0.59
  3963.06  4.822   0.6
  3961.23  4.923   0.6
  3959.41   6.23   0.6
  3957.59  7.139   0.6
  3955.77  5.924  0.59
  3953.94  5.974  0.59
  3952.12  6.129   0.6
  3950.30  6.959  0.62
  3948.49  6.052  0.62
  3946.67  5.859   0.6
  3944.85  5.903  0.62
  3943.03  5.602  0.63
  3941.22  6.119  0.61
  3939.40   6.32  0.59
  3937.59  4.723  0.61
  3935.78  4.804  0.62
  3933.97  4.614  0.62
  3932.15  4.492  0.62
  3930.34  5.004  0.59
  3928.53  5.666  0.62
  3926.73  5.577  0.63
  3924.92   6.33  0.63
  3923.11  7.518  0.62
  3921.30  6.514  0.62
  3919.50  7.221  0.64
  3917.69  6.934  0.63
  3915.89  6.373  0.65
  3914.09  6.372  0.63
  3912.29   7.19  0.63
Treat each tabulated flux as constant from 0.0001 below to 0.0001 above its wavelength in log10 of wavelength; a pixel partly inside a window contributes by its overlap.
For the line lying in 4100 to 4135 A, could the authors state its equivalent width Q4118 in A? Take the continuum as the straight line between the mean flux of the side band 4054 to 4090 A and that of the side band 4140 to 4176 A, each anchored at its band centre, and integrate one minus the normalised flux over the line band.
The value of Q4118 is 2.4 A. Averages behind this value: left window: 7.25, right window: 7.05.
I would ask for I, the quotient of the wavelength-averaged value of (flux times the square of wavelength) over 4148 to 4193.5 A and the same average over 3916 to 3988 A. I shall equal 1.37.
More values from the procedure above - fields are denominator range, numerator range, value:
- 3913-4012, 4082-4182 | 1.24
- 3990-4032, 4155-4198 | 1.02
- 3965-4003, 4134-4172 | 1.28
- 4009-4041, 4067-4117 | 0.86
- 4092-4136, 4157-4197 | 1.11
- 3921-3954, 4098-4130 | 1.24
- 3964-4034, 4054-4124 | 1.07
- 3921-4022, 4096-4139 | 1.14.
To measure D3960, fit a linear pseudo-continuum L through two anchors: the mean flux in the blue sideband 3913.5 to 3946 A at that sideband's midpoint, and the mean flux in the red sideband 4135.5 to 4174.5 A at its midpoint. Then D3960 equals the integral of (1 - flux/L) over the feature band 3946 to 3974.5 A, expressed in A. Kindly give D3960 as 2.65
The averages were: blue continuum 5.89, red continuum 7.03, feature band 5.48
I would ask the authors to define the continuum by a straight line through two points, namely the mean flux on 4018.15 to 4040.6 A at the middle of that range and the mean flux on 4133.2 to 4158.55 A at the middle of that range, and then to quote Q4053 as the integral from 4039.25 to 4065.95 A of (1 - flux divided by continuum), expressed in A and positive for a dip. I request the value 1.20 A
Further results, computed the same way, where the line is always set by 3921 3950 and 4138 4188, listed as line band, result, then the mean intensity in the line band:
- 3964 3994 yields 1.63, 5.63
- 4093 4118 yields 2.17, 6.09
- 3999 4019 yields -4.54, 7.51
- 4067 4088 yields -2.39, 7.24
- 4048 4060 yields -2.39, 7.64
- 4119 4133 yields -0.52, 7.03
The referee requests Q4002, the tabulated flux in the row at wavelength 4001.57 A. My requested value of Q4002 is 7.532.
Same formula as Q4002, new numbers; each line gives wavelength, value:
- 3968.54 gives 3.726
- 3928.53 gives 5.666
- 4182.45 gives 6.686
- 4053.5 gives 7.845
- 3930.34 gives 5.004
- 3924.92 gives 6.33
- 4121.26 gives 7.001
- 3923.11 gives 7.518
